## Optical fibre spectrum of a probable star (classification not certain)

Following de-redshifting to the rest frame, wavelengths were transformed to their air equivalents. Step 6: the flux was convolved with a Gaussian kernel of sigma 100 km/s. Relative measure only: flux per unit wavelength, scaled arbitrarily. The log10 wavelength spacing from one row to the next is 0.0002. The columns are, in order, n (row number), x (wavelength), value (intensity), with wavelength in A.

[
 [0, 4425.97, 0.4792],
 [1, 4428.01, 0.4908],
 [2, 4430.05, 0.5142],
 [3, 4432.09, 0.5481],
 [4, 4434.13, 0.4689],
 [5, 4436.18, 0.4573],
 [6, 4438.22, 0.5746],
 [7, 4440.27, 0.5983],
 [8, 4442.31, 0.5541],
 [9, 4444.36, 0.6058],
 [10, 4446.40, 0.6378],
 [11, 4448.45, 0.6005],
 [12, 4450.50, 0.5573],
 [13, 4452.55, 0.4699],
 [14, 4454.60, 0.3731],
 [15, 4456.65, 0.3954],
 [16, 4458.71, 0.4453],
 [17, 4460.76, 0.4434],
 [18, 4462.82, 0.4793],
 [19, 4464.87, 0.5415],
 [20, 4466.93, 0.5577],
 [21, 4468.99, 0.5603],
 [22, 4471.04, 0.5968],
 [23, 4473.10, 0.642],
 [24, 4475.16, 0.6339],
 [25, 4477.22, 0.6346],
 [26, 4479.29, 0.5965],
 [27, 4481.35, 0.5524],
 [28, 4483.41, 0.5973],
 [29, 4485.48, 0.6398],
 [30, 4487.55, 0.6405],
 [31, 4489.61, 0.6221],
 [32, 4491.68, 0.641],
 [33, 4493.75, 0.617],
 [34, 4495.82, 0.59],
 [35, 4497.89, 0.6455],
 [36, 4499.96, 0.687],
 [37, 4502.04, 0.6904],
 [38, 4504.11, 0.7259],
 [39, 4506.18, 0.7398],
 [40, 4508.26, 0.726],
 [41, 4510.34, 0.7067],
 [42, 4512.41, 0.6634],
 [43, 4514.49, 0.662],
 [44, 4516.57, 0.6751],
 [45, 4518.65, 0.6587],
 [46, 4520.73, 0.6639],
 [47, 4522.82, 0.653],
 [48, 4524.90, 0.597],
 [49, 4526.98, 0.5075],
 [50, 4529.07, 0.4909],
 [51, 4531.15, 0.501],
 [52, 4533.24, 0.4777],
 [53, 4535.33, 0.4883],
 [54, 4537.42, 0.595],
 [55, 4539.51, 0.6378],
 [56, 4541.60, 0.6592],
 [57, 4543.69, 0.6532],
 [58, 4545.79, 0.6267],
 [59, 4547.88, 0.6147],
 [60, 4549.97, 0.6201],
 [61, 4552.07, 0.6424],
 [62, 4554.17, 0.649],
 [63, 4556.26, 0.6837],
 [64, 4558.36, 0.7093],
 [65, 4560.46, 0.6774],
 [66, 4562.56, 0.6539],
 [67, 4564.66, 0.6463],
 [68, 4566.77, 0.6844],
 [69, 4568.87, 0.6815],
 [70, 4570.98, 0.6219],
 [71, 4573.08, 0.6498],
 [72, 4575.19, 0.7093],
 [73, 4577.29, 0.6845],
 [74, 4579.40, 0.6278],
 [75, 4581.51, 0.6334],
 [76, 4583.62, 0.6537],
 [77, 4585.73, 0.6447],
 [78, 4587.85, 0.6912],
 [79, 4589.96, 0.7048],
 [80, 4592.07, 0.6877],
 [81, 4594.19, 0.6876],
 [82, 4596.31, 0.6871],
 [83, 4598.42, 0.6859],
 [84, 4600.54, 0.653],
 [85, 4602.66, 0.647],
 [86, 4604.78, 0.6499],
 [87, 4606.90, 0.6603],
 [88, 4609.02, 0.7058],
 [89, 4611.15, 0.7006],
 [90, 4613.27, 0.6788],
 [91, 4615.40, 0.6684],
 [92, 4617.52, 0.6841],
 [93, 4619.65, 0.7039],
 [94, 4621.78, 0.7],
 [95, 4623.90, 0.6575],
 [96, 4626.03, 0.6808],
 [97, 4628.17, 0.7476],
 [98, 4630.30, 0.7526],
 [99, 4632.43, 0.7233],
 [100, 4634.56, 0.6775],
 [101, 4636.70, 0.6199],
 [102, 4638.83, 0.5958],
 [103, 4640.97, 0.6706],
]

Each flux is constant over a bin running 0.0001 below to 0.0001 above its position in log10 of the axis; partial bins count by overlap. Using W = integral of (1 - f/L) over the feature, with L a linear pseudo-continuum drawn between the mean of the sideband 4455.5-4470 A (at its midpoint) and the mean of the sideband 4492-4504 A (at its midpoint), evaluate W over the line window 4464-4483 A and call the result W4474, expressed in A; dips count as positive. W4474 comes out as -1.9 A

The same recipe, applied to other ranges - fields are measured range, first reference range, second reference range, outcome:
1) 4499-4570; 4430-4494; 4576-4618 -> -2.53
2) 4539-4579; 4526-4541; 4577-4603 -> -4.39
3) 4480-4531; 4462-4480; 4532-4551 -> -4.24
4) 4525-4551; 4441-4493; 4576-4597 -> 2.20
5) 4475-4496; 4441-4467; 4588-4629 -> -2.63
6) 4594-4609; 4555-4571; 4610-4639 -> 0.29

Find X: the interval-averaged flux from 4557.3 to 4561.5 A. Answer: 0.693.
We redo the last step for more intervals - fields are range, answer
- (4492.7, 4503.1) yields 0.646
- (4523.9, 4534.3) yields 0.514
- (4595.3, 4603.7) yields 0.669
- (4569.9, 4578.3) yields 0.667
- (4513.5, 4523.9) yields 0.662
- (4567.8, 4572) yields 0.652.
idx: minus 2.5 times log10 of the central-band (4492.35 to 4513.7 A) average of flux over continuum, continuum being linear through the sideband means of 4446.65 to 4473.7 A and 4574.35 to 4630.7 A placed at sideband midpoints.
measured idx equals -0.20 mag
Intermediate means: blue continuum 0.514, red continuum 0.68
